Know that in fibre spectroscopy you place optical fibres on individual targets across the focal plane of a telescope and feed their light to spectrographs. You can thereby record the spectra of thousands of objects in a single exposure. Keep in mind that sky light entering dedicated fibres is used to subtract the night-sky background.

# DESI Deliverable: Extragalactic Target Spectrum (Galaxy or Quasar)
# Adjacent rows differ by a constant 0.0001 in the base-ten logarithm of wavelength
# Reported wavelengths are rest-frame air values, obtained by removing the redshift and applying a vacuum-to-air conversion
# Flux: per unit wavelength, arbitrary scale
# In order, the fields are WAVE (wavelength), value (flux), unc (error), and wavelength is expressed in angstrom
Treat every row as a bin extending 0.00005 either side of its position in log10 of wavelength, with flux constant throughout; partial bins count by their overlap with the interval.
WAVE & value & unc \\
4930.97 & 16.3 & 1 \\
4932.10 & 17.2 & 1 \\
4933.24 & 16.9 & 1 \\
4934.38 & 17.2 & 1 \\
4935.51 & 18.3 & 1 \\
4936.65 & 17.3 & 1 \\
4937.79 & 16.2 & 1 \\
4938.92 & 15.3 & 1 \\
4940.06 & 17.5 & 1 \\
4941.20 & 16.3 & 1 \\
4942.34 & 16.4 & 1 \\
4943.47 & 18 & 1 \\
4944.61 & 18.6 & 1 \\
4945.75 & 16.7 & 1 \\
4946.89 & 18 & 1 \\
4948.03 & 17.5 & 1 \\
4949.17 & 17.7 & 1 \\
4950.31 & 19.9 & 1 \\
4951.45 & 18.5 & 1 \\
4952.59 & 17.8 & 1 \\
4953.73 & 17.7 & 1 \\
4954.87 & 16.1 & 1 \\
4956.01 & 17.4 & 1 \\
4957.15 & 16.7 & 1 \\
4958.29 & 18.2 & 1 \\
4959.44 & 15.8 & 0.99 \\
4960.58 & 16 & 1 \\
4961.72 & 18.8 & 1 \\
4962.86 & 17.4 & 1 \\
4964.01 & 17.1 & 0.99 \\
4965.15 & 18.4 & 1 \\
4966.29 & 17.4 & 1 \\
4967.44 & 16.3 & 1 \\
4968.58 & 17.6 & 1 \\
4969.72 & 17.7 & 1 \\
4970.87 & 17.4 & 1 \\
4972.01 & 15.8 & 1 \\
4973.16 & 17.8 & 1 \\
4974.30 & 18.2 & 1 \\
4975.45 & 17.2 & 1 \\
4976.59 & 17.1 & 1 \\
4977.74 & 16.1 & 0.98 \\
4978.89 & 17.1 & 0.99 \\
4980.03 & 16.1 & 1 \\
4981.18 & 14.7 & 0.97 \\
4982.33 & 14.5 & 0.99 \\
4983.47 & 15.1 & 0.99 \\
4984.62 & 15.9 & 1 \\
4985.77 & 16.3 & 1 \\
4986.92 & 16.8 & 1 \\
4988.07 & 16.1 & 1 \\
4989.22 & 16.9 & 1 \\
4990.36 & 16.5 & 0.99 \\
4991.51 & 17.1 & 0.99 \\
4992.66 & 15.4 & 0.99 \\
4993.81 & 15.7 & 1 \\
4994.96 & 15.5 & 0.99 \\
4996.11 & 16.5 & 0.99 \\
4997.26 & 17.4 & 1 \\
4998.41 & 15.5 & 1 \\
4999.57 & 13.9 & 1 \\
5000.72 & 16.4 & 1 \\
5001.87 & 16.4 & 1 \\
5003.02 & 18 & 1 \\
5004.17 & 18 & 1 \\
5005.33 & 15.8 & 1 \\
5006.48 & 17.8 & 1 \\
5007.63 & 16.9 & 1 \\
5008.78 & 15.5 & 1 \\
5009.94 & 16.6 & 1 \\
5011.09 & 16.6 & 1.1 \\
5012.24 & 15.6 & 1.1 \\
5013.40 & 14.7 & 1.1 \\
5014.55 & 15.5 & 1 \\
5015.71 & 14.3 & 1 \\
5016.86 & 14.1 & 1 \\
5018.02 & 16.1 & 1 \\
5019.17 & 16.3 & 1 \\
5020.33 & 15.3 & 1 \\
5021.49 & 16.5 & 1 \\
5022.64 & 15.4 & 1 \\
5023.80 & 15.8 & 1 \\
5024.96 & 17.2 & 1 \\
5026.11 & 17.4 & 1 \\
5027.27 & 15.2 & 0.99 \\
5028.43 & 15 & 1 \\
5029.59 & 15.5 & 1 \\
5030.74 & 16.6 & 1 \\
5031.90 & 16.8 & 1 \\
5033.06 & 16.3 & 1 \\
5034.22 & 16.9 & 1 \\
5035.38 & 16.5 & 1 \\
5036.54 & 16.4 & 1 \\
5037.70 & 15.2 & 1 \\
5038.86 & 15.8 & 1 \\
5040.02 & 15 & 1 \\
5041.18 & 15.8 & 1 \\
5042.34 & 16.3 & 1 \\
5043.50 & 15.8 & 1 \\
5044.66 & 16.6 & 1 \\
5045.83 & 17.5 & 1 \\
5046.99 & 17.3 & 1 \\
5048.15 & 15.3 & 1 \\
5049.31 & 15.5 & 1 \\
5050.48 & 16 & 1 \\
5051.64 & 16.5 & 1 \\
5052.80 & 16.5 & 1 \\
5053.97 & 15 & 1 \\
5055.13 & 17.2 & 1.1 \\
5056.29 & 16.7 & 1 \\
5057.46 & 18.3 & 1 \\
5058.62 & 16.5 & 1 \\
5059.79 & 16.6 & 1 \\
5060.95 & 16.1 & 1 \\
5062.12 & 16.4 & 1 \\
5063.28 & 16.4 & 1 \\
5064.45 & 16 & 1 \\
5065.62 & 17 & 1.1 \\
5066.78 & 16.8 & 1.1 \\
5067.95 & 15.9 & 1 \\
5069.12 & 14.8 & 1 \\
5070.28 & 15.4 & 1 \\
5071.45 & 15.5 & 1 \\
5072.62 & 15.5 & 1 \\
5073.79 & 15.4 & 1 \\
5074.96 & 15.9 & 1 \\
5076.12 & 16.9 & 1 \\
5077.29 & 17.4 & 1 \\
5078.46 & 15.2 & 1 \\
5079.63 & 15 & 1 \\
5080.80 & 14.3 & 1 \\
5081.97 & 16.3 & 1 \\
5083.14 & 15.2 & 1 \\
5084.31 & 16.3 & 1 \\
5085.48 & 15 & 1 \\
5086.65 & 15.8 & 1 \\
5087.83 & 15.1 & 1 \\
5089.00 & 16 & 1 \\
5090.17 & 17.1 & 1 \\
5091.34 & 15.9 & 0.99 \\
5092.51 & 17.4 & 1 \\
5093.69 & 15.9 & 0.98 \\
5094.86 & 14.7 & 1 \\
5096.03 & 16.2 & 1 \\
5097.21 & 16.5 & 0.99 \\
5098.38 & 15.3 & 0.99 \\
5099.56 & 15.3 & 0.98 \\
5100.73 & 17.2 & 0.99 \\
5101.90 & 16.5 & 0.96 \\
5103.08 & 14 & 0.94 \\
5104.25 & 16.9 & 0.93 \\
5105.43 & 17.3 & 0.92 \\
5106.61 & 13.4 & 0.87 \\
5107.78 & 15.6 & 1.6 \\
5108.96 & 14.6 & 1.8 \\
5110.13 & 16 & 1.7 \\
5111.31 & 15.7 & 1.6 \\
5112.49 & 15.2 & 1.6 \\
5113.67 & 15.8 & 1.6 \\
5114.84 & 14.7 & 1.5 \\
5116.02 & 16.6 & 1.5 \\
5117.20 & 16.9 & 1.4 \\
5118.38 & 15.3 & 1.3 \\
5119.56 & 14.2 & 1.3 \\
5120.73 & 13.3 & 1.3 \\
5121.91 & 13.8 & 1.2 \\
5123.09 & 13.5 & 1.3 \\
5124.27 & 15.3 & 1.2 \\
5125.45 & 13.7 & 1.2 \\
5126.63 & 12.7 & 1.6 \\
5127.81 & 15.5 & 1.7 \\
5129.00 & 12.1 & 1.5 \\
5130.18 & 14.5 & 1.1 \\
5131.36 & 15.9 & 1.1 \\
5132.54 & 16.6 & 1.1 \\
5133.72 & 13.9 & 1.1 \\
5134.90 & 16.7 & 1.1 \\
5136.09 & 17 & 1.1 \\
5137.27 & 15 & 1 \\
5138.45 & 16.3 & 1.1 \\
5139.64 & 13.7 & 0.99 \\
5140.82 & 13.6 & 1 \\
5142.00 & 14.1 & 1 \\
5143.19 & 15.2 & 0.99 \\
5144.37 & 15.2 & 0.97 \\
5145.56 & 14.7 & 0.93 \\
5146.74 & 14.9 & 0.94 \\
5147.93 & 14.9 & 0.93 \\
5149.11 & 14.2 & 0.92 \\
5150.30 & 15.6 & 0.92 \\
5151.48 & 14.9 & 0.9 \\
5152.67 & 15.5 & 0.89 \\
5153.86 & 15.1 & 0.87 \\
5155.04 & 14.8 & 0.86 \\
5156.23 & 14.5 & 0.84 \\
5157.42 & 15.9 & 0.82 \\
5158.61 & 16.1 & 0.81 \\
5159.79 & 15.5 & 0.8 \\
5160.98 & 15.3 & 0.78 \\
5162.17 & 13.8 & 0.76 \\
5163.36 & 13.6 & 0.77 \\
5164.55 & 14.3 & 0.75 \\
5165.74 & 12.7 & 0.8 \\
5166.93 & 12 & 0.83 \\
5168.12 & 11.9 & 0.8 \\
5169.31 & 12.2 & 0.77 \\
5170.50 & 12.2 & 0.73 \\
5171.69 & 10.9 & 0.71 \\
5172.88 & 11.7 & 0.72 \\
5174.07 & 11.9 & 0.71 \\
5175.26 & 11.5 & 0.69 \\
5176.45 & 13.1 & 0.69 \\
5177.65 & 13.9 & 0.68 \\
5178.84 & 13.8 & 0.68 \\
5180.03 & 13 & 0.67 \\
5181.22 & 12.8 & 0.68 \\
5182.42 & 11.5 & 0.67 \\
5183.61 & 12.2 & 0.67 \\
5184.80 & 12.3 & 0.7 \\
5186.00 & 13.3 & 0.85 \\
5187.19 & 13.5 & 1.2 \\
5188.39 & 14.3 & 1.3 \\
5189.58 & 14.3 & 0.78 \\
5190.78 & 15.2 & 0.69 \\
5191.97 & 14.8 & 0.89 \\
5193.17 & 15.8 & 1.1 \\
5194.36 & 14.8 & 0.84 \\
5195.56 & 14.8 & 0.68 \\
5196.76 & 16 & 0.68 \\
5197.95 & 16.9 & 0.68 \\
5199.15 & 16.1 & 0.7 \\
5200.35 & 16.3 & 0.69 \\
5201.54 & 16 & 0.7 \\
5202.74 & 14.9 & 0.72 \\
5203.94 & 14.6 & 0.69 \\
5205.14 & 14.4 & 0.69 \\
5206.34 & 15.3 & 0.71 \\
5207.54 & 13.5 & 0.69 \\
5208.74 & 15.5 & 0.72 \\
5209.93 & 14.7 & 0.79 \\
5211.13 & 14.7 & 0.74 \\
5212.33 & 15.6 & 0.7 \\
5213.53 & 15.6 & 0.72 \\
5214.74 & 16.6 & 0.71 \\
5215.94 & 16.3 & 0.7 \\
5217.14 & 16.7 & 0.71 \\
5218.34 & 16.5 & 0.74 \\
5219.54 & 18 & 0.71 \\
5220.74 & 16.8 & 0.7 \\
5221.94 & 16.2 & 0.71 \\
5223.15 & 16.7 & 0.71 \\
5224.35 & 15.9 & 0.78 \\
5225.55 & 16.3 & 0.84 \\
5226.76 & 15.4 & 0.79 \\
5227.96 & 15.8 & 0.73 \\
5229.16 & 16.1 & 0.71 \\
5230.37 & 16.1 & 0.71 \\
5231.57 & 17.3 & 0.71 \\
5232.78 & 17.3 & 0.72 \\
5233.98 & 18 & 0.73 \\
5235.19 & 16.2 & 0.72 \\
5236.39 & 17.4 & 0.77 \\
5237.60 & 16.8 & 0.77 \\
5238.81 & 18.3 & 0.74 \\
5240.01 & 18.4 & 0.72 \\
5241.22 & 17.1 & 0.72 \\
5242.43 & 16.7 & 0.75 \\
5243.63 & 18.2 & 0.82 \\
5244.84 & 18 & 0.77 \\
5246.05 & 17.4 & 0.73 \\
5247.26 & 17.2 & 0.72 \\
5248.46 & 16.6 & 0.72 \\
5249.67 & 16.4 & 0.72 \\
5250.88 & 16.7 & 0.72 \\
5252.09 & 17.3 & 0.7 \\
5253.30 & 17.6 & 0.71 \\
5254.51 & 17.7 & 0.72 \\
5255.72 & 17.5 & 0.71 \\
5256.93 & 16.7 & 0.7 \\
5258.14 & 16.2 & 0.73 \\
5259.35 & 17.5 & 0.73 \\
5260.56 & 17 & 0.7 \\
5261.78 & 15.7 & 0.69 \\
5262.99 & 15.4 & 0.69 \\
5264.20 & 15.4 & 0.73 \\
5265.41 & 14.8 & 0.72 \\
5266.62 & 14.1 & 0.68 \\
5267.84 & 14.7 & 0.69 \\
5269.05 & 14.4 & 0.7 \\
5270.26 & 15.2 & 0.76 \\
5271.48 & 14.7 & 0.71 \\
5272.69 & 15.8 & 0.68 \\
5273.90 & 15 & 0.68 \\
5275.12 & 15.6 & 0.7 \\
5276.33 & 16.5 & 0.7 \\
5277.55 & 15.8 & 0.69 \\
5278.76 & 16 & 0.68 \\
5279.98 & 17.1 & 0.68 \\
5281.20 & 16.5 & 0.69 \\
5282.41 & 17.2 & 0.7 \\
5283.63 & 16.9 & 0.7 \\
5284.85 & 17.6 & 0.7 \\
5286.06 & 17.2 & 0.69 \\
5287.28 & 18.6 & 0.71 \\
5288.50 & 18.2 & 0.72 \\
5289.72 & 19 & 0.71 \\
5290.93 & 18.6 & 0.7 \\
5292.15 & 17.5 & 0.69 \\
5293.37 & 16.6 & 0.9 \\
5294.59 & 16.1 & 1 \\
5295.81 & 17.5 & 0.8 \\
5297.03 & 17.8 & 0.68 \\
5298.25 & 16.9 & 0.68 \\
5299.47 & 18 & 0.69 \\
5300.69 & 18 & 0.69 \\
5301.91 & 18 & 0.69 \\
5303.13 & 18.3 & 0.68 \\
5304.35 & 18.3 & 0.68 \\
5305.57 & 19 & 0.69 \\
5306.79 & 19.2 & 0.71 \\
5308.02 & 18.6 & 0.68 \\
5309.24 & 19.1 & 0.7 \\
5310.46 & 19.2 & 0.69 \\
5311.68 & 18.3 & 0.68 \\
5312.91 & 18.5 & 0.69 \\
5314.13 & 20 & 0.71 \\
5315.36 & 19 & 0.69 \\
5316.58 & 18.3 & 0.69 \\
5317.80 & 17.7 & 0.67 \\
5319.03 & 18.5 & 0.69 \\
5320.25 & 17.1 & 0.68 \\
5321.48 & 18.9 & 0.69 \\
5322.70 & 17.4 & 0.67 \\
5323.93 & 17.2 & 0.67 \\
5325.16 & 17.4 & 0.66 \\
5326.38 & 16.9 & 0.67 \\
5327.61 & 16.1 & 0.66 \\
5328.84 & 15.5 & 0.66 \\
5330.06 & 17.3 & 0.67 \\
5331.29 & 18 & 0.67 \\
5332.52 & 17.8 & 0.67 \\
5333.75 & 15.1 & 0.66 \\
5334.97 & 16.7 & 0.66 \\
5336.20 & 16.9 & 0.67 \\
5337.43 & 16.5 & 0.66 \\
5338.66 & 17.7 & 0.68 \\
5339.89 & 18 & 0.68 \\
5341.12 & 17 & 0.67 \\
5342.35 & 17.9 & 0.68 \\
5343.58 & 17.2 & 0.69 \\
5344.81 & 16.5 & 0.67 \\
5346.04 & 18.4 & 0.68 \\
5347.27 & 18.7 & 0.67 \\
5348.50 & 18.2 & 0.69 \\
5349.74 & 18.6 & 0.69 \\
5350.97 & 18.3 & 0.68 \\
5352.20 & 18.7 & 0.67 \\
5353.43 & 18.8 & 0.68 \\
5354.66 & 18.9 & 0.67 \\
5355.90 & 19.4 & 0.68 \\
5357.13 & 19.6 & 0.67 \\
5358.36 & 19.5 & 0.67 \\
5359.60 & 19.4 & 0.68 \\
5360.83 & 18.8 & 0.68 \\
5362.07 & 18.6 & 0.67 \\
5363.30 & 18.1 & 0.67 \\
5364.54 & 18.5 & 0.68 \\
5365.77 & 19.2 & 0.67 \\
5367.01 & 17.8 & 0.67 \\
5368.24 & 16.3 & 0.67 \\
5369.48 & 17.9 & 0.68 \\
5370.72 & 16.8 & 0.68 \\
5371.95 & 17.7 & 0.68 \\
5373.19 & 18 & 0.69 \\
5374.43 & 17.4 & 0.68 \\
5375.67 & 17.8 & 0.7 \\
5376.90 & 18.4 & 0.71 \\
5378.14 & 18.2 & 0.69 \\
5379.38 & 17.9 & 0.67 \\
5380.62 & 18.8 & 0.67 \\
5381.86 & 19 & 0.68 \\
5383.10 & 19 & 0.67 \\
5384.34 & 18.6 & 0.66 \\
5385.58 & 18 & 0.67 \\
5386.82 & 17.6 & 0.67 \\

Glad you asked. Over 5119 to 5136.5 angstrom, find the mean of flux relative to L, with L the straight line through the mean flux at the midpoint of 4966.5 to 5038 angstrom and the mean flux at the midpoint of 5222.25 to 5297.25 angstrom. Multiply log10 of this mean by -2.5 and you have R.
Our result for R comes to 0.13 mag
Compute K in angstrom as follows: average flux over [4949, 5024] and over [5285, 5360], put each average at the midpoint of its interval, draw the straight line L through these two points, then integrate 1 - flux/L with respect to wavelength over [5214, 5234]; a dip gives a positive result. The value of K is 1.14 angstrom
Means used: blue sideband 16.6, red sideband 18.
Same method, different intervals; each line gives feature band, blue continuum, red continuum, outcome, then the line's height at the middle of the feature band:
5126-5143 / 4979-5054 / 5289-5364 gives 2.0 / 16.8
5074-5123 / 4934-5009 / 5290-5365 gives 4.7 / 17.3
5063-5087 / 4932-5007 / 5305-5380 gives 2.0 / 17.2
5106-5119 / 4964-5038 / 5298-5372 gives 1.1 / 16.9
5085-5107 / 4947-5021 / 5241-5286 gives 0.8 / 16.5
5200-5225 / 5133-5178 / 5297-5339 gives -0.5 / 15.4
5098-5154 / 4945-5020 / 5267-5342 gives 6.2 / 16.9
